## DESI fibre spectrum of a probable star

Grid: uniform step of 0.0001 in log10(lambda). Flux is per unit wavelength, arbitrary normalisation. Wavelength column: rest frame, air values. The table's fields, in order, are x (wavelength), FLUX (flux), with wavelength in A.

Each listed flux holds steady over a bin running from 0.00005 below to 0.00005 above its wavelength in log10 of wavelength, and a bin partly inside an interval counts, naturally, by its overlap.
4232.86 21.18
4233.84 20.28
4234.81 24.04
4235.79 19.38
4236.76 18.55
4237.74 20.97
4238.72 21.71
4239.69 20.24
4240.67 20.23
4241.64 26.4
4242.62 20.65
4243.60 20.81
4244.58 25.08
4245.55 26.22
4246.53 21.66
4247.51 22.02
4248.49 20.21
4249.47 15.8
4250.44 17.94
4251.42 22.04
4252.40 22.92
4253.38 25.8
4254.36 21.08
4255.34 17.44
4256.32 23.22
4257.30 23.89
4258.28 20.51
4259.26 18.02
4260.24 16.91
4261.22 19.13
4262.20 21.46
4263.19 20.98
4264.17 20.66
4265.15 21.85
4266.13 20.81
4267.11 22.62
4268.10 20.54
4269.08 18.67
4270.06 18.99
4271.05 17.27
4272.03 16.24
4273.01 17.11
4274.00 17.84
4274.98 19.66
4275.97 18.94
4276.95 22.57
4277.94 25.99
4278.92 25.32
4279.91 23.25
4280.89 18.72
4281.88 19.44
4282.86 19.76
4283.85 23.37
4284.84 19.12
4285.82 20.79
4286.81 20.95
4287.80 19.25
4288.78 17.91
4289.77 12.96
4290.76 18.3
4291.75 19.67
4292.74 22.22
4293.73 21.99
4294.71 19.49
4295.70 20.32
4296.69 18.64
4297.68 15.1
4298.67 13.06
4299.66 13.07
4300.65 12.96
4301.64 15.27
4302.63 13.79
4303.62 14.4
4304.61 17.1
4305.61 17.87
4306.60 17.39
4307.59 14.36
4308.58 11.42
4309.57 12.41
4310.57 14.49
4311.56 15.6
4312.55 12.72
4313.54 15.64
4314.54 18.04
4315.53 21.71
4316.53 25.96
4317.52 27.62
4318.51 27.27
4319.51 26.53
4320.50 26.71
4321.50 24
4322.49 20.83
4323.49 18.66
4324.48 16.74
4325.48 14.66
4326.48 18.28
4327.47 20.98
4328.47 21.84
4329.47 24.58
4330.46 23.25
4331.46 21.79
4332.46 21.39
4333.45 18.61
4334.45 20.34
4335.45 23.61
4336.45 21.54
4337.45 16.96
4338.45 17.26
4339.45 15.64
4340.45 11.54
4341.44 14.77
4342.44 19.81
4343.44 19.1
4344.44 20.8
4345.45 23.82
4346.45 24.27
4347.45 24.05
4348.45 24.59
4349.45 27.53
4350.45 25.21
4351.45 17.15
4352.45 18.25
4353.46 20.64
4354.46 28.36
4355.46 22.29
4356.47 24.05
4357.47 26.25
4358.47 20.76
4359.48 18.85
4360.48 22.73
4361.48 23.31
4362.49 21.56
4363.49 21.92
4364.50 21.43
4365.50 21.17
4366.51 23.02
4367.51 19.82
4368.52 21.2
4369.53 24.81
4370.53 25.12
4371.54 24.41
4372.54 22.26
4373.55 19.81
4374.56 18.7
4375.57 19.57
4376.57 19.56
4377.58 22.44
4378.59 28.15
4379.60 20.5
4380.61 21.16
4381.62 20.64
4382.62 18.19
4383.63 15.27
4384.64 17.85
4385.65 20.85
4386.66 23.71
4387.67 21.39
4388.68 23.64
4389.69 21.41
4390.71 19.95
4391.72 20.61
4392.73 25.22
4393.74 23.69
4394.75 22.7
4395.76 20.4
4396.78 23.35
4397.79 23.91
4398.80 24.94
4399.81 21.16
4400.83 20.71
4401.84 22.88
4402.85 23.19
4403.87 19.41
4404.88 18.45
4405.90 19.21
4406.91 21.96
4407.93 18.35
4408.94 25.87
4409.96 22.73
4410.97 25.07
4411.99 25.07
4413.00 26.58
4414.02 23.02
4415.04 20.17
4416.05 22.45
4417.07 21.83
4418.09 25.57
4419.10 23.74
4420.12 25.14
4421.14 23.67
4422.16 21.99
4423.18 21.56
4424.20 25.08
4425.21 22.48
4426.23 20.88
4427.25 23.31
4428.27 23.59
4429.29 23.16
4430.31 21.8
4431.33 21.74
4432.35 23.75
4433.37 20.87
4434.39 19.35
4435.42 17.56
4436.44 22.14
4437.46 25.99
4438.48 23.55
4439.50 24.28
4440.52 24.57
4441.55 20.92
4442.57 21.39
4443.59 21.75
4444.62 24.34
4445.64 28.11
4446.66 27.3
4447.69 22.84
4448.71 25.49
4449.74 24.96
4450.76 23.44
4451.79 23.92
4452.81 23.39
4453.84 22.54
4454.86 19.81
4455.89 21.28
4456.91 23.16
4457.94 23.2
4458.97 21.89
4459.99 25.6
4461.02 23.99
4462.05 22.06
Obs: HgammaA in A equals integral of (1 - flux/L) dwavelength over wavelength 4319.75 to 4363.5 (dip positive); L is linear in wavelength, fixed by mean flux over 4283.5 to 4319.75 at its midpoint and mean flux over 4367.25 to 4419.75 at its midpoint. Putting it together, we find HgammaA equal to -3.1 A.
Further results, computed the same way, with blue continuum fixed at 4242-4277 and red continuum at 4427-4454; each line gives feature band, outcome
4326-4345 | 1.77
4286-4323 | 4.97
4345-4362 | -0.91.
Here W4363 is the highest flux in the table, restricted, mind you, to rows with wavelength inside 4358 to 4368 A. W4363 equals 23.31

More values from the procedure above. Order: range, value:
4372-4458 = 28.15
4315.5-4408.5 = 28.36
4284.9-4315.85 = 22.22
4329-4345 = 24.58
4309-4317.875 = 27.62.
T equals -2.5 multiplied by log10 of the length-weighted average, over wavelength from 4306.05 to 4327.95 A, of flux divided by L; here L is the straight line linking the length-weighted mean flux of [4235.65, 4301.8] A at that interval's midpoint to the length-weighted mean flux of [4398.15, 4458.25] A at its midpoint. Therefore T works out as 0.093 mag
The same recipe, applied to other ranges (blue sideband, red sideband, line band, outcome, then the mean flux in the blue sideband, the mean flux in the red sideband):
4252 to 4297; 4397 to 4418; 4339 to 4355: 0.02 mag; 20.3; 22.4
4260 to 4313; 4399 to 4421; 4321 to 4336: -0.05 mag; 18.4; 22.6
